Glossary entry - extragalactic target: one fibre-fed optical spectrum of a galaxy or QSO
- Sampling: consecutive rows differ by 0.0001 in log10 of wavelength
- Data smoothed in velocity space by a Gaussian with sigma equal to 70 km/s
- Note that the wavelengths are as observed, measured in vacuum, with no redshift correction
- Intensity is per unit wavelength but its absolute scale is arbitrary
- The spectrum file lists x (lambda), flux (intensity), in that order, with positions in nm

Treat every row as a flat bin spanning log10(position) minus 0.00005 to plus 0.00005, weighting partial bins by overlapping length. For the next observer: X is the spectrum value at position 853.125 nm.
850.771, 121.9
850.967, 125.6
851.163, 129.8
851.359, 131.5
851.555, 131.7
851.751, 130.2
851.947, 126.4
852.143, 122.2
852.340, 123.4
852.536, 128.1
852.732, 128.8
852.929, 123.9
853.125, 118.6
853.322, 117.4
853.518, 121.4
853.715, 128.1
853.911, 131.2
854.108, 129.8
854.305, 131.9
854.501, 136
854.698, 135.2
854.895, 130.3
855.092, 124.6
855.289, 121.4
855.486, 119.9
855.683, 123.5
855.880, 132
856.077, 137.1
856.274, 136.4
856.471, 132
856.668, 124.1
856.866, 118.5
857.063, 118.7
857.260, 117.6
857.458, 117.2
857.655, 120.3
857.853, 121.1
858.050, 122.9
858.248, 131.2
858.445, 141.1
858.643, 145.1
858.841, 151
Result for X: 118.6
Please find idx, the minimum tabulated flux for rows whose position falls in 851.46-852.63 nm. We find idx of 122.2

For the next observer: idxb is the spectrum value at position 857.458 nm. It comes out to 117.2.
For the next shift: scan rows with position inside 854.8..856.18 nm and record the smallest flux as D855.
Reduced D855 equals 119.9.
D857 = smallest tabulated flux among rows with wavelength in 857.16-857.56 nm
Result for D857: 117.2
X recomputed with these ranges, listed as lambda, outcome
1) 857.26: 117.6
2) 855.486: 119.9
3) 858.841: 151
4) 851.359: 131.5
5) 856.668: 124.1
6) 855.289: 121.4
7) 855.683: 123.5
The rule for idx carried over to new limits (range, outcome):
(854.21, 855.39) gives 121.4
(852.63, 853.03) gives 123.9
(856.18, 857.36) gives 117.6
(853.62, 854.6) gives 128.1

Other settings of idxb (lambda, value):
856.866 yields 118.5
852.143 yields 122.2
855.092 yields 124.6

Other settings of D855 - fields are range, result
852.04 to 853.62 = 117.4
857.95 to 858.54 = 122.9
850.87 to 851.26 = 125.6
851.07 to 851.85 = 129.8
